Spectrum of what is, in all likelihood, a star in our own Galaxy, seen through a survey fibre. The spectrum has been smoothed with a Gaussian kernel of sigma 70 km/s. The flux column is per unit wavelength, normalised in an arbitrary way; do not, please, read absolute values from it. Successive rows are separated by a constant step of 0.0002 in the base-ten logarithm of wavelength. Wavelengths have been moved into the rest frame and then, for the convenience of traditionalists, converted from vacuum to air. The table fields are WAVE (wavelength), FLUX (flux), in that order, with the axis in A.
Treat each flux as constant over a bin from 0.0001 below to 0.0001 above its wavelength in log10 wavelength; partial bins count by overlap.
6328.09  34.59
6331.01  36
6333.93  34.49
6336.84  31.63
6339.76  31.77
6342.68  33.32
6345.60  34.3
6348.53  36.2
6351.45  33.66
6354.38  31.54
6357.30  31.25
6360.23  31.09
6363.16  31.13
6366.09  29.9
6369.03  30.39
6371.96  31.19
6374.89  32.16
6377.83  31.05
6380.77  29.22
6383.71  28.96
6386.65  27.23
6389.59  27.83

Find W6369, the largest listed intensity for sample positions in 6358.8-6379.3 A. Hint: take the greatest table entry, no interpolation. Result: 32.16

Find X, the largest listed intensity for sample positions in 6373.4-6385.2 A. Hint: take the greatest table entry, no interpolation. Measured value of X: 32.16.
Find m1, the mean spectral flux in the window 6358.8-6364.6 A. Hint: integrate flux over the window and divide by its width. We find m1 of 31.1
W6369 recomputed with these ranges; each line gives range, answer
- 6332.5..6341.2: 34.49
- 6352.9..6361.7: 31.54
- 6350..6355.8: 33.66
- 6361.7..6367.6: 31.13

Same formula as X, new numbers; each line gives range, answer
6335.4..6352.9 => 36.2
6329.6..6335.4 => 36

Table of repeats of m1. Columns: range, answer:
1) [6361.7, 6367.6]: 30.5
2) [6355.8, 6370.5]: 30.8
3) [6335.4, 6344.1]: 32.2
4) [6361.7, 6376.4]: 31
